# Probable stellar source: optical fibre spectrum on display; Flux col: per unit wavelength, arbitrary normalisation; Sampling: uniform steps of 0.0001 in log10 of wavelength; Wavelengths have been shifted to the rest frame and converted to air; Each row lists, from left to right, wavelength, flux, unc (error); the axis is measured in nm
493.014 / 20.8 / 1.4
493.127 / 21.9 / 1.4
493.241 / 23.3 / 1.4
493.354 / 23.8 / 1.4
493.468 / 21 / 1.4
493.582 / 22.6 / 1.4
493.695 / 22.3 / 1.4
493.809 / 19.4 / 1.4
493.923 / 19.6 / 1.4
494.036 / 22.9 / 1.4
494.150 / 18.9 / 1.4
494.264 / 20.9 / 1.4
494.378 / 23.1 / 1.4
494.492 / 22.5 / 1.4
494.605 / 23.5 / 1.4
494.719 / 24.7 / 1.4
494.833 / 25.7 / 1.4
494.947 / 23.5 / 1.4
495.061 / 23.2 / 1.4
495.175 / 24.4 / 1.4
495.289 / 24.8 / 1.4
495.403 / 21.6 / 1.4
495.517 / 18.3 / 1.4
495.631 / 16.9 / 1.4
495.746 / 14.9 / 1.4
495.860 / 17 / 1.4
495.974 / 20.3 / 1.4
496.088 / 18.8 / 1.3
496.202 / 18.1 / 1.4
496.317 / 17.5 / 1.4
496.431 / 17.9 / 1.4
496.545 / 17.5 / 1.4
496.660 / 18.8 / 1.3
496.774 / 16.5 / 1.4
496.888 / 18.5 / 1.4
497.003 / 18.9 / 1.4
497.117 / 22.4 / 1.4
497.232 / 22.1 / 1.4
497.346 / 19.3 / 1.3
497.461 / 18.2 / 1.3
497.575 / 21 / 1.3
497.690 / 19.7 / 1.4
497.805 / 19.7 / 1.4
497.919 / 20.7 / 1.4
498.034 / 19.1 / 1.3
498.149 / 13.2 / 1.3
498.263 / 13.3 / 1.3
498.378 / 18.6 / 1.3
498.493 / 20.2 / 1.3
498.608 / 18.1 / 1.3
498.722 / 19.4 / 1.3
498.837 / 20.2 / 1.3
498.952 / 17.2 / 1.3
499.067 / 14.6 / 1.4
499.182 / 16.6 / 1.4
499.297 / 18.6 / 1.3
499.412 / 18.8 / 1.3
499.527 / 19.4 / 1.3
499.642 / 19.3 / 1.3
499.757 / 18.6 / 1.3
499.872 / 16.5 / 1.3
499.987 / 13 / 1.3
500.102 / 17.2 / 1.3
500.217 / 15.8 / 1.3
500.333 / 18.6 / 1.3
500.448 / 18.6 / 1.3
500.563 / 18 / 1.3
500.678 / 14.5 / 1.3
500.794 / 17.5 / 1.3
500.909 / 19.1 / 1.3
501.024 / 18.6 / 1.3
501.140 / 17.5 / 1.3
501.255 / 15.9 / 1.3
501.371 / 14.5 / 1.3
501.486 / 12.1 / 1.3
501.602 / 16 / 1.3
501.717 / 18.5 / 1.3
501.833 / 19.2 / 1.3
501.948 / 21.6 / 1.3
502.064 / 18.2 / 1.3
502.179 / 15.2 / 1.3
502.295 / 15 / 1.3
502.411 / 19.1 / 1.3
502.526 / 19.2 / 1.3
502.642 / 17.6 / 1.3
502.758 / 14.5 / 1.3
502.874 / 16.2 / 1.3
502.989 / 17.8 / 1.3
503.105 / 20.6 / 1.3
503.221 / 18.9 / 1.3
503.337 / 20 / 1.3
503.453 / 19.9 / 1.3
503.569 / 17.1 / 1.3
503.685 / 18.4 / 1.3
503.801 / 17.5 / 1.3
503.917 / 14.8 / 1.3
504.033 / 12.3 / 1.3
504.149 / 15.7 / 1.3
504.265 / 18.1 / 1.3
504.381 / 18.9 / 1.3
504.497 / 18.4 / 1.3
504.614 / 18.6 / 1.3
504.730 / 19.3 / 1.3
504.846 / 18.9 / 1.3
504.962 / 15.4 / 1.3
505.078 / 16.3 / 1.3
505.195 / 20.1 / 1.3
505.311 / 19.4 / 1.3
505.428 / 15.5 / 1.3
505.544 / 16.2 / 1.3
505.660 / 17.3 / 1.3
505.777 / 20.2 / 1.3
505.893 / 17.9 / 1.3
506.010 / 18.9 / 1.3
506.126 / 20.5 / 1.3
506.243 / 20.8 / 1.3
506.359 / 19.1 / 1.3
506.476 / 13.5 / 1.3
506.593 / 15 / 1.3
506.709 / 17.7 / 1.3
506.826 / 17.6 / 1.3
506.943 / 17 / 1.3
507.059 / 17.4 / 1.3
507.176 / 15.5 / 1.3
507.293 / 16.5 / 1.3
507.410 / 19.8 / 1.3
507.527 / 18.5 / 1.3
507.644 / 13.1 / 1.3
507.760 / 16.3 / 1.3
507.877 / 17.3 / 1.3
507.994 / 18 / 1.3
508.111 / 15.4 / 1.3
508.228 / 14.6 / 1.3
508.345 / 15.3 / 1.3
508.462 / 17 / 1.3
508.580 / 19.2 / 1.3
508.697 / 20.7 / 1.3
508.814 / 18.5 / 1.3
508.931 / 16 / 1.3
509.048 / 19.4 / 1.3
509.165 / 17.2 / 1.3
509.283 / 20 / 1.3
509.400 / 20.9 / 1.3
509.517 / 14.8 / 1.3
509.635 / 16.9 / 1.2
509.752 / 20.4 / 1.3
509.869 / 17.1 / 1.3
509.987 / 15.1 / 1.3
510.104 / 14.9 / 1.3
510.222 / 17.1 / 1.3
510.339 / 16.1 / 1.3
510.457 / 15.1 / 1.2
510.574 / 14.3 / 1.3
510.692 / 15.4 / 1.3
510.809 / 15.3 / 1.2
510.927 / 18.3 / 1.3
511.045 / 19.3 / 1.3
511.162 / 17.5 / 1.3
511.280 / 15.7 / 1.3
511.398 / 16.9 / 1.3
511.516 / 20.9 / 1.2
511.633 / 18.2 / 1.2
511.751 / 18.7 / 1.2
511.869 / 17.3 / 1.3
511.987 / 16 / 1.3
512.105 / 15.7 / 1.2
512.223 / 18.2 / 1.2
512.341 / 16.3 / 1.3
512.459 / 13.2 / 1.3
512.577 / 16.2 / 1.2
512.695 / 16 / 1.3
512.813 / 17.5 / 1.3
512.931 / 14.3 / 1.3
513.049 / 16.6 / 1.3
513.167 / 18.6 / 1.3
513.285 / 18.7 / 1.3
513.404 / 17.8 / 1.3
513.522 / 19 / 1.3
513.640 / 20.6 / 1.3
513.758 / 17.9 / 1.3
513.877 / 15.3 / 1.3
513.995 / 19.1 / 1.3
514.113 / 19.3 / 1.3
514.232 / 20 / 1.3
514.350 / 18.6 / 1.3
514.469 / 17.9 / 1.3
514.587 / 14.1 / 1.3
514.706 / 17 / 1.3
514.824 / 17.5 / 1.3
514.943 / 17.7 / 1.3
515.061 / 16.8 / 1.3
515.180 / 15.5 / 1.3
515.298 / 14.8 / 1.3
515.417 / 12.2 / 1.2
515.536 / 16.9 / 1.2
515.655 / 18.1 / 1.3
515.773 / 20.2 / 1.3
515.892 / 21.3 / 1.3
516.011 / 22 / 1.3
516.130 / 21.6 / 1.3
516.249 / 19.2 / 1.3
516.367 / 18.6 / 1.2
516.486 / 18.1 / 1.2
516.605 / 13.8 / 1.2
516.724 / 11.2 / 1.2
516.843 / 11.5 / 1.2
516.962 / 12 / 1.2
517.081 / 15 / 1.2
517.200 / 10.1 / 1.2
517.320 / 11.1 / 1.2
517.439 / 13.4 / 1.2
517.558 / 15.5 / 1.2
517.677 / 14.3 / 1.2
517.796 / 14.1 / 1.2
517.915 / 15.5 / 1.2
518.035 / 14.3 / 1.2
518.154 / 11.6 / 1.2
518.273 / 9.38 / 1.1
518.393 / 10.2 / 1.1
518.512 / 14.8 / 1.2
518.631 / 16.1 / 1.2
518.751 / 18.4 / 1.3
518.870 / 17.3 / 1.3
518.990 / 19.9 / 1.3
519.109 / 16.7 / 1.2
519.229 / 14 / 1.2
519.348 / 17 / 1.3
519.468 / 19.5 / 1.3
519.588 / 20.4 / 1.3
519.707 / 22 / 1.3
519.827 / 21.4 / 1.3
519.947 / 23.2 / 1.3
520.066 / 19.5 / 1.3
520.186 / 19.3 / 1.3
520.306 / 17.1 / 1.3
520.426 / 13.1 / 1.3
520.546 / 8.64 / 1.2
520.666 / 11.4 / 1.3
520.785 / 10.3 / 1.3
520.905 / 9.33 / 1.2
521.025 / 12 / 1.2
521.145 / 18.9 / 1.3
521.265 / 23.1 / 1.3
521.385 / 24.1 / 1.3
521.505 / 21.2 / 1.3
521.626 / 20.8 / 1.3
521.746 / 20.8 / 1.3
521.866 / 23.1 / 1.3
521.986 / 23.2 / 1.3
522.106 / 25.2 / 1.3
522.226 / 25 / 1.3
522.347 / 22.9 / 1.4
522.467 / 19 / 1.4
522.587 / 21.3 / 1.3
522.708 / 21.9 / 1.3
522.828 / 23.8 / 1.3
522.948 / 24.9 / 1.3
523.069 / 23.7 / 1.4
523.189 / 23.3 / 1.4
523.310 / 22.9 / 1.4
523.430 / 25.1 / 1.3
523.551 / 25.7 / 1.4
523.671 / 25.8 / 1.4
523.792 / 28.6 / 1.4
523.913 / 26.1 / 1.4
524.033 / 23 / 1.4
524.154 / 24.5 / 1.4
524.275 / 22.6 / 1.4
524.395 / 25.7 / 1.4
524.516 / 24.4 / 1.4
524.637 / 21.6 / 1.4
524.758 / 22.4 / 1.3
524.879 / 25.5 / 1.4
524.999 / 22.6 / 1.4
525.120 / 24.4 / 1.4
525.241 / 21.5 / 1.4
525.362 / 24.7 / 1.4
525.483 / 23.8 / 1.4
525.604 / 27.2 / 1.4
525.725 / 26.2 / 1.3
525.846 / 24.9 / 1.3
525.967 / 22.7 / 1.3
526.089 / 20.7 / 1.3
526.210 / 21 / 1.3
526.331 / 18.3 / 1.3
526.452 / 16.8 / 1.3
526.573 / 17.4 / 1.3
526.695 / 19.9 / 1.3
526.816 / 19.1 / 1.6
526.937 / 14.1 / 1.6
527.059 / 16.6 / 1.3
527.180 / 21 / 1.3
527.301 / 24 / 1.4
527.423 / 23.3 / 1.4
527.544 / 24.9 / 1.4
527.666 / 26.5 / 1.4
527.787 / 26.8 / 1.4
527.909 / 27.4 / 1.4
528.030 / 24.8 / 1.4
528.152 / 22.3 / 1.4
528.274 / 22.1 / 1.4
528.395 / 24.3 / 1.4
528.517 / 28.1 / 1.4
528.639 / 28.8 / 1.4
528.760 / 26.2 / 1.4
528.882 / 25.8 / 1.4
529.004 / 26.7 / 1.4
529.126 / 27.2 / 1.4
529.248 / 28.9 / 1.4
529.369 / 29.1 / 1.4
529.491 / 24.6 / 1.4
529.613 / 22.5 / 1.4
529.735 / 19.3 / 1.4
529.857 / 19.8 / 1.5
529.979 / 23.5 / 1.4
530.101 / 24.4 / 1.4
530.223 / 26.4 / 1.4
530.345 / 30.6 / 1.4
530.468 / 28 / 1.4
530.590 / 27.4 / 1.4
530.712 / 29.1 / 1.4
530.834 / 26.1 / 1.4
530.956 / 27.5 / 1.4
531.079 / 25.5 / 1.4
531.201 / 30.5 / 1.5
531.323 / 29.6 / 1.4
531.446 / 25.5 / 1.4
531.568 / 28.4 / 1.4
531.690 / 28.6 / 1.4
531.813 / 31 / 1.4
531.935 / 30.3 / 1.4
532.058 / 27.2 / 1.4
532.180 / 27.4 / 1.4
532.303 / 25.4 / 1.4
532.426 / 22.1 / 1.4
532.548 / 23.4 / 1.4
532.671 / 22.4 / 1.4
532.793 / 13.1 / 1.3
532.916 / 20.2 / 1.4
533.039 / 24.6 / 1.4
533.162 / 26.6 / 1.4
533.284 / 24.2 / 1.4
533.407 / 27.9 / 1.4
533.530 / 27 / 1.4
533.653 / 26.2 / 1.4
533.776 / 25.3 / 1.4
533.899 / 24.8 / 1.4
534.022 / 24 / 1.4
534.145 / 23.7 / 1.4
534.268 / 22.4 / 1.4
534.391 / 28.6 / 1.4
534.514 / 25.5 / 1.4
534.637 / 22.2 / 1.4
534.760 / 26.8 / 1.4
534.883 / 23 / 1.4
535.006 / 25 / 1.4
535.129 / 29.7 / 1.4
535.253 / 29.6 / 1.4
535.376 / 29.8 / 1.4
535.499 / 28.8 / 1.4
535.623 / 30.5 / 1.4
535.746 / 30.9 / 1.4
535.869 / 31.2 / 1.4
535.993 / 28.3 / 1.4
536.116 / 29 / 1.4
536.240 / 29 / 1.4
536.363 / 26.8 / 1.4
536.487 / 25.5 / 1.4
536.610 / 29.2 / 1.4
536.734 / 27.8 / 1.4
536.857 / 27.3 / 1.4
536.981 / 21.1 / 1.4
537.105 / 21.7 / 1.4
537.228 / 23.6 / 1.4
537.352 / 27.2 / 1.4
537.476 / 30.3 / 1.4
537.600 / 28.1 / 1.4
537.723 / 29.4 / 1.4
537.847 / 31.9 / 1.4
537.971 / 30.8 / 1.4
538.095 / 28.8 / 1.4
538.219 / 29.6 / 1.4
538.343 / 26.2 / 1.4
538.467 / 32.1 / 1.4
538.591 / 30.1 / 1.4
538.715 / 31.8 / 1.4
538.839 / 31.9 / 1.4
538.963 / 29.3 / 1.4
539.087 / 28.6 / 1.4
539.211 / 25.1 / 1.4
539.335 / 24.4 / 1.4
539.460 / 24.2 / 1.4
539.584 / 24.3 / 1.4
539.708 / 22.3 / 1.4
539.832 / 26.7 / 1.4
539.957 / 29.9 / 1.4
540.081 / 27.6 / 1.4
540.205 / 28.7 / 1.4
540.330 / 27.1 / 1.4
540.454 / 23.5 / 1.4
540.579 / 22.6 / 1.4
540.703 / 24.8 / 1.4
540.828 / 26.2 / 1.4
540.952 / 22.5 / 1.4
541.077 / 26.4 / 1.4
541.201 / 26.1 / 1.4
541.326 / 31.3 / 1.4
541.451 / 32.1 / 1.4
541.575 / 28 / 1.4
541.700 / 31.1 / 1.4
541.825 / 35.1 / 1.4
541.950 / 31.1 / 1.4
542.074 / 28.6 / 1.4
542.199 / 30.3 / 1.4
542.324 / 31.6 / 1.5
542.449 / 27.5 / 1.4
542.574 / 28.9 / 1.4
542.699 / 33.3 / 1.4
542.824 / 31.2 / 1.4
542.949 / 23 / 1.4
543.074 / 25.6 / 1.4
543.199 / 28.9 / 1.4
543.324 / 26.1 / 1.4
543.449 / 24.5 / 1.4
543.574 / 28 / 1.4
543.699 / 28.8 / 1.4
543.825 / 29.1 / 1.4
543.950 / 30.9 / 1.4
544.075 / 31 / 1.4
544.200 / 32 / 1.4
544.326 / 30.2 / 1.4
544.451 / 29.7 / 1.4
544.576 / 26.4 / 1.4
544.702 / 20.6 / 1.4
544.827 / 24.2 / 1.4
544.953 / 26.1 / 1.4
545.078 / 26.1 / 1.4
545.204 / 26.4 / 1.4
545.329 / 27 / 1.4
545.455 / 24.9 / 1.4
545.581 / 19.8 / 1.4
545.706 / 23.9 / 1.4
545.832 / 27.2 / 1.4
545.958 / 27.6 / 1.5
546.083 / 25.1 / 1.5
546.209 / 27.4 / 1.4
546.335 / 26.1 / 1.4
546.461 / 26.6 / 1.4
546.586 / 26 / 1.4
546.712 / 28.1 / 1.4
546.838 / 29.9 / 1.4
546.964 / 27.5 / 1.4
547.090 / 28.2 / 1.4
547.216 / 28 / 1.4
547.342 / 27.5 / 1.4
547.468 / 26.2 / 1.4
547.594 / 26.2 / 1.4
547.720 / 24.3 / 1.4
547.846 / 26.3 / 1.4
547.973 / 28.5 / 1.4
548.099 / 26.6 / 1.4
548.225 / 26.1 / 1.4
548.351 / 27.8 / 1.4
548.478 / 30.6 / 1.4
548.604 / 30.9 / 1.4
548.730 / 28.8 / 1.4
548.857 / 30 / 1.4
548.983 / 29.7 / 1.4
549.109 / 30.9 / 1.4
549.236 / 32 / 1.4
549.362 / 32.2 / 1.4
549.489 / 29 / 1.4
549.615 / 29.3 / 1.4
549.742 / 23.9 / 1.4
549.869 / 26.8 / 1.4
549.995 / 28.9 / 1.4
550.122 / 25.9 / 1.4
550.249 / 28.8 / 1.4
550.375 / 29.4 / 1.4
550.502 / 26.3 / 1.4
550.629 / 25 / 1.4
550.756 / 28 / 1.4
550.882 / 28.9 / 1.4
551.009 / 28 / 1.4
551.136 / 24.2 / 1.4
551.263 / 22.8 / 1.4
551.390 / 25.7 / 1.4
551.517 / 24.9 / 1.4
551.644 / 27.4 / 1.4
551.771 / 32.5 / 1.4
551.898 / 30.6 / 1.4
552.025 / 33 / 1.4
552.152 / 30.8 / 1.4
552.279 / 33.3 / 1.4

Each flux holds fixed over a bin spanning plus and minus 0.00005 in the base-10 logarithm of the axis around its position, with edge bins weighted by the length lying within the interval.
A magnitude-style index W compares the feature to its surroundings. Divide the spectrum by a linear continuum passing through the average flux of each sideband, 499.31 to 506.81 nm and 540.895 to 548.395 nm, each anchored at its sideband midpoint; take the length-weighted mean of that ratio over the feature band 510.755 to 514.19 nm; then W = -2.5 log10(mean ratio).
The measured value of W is 0.14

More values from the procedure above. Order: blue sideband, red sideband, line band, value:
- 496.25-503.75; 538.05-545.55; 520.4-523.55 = 0.15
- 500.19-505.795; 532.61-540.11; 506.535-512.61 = 0.14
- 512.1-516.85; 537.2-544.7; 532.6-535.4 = 0.02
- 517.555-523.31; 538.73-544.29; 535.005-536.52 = -0.15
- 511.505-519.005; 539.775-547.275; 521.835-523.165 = -0.20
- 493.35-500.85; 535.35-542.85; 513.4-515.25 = 0.28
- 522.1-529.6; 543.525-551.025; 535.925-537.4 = -0.03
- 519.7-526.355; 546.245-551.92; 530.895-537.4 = -0.08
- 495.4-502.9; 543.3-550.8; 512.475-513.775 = 0.18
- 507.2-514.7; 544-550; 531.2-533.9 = -0.10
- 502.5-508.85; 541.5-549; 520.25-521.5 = 0.38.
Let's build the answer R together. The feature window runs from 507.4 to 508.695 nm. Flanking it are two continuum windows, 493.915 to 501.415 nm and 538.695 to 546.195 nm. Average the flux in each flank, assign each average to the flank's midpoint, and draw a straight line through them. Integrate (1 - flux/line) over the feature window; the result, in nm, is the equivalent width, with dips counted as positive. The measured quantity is 0.254 nm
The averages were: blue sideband 19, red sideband 27.4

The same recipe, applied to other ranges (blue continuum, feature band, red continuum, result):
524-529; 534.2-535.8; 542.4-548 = -0.14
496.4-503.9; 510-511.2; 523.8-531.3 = 0.24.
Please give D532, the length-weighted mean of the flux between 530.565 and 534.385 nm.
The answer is 25.7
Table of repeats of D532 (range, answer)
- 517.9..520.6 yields 16.5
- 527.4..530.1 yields 25.1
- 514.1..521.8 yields 16.5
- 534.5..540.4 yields 27.7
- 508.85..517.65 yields 16.8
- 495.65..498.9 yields 18.5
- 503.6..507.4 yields 17.5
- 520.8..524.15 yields 22.3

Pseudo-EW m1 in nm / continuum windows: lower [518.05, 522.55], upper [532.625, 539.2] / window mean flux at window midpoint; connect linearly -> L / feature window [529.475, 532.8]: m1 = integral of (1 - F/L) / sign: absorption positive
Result -0.24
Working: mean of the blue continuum 17.8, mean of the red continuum 27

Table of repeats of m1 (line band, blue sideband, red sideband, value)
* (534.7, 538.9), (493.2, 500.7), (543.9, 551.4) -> -0.43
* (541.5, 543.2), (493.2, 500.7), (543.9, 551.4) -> -0.20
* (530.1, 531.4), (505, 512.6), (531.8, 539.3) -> -0.14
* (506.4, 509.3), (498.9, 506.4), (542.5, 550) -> 0.27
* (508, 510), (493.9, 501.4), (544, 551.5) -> 0.31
